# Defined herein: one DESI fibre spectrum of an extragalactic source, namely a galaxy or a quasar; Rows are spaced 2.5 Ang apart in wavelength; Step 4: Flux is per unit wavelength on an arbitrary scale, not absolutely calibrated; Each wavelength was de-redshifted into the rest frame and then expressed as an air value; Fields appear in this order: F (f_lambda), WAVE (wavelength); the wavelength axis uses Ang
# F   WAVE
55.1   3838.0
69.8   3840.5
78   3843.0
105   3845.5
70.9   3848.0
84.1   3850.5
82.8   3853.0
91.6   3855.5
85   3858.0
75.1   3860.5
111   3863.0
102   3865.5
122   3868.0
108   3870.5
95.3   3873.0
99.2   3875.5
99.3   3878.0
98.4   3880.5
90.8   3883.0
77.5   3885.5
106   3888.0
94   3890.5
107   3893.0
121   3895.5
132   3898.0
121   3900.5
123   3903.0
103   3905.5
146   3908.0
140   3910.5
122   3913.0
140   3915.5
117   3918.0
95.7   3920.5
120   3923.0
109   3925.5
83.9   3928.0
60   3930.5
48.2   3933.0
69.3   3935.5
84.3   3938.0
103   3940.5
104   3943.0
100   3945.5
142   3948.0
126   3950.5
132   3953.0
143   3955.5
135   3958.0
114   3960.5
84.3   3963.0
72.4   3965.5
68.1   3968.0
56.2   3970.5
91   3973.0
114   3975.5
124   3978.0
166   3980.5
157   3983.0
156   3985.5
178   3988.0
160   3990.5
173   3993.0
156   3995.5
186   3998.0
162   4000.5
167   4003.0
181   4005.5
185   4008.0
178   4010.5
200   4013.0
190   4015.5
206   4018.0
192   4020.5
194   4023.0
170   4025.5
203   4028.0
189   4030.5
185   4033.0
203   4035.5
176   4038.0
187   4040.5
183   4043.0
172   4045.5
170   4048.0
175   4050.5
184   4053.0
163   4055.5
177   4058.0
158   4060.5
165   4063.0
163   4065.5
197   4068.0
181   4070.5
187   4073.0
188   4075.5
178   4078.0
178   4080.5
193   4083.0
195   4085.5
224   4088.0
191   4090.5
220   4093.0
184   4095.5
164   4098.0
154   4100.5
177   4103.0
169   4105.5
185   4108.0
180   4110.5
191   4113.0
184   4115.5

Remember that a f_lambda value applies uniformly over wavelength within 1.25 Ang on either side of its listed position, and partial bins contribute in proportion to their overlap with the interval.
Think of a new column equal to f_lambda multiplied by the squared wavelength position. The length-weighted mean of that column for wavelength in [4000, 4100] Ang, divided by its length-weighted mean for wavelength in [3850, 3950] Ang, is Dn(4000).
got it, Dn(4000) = 1.92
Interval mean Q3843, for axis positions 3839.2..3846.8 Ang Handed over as 84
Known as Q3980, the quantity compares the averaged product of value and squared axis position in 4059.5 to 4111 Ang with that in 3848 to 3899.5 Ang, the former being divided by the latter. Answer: 2.1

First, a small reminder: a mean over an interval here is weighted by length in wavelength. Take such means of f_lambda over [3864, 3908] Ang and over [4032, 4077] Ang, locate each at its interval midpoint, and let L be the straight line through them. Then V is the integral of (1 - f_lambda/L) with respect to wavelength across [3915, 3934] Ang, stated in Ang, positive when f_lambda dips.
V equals 4.2 Ang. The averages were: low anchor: 107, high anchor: 179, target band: 95.7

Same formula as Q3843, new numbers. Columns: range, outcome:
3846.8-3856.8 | 82.4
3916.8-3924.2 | 111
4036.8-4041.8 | 182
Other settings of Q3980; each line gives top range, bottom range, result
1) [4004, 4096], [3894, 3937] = 1.83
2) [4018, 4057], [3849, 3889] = 2.10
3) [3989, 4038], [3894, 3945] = 1.80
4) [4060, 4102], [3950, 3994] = 1.56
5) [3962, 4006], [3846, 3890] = 1.53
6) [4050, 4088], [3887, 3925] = 1.64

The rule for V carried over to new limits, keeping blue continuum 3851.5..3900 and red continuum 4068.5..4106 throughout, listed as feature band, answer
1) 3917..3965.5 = 9.2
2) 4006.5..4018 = -2.5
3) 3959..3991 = 5.4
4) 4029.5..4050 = -2.0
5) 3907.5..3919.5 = -1.7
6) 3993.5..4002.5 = -1.1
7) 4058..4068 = 0.5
